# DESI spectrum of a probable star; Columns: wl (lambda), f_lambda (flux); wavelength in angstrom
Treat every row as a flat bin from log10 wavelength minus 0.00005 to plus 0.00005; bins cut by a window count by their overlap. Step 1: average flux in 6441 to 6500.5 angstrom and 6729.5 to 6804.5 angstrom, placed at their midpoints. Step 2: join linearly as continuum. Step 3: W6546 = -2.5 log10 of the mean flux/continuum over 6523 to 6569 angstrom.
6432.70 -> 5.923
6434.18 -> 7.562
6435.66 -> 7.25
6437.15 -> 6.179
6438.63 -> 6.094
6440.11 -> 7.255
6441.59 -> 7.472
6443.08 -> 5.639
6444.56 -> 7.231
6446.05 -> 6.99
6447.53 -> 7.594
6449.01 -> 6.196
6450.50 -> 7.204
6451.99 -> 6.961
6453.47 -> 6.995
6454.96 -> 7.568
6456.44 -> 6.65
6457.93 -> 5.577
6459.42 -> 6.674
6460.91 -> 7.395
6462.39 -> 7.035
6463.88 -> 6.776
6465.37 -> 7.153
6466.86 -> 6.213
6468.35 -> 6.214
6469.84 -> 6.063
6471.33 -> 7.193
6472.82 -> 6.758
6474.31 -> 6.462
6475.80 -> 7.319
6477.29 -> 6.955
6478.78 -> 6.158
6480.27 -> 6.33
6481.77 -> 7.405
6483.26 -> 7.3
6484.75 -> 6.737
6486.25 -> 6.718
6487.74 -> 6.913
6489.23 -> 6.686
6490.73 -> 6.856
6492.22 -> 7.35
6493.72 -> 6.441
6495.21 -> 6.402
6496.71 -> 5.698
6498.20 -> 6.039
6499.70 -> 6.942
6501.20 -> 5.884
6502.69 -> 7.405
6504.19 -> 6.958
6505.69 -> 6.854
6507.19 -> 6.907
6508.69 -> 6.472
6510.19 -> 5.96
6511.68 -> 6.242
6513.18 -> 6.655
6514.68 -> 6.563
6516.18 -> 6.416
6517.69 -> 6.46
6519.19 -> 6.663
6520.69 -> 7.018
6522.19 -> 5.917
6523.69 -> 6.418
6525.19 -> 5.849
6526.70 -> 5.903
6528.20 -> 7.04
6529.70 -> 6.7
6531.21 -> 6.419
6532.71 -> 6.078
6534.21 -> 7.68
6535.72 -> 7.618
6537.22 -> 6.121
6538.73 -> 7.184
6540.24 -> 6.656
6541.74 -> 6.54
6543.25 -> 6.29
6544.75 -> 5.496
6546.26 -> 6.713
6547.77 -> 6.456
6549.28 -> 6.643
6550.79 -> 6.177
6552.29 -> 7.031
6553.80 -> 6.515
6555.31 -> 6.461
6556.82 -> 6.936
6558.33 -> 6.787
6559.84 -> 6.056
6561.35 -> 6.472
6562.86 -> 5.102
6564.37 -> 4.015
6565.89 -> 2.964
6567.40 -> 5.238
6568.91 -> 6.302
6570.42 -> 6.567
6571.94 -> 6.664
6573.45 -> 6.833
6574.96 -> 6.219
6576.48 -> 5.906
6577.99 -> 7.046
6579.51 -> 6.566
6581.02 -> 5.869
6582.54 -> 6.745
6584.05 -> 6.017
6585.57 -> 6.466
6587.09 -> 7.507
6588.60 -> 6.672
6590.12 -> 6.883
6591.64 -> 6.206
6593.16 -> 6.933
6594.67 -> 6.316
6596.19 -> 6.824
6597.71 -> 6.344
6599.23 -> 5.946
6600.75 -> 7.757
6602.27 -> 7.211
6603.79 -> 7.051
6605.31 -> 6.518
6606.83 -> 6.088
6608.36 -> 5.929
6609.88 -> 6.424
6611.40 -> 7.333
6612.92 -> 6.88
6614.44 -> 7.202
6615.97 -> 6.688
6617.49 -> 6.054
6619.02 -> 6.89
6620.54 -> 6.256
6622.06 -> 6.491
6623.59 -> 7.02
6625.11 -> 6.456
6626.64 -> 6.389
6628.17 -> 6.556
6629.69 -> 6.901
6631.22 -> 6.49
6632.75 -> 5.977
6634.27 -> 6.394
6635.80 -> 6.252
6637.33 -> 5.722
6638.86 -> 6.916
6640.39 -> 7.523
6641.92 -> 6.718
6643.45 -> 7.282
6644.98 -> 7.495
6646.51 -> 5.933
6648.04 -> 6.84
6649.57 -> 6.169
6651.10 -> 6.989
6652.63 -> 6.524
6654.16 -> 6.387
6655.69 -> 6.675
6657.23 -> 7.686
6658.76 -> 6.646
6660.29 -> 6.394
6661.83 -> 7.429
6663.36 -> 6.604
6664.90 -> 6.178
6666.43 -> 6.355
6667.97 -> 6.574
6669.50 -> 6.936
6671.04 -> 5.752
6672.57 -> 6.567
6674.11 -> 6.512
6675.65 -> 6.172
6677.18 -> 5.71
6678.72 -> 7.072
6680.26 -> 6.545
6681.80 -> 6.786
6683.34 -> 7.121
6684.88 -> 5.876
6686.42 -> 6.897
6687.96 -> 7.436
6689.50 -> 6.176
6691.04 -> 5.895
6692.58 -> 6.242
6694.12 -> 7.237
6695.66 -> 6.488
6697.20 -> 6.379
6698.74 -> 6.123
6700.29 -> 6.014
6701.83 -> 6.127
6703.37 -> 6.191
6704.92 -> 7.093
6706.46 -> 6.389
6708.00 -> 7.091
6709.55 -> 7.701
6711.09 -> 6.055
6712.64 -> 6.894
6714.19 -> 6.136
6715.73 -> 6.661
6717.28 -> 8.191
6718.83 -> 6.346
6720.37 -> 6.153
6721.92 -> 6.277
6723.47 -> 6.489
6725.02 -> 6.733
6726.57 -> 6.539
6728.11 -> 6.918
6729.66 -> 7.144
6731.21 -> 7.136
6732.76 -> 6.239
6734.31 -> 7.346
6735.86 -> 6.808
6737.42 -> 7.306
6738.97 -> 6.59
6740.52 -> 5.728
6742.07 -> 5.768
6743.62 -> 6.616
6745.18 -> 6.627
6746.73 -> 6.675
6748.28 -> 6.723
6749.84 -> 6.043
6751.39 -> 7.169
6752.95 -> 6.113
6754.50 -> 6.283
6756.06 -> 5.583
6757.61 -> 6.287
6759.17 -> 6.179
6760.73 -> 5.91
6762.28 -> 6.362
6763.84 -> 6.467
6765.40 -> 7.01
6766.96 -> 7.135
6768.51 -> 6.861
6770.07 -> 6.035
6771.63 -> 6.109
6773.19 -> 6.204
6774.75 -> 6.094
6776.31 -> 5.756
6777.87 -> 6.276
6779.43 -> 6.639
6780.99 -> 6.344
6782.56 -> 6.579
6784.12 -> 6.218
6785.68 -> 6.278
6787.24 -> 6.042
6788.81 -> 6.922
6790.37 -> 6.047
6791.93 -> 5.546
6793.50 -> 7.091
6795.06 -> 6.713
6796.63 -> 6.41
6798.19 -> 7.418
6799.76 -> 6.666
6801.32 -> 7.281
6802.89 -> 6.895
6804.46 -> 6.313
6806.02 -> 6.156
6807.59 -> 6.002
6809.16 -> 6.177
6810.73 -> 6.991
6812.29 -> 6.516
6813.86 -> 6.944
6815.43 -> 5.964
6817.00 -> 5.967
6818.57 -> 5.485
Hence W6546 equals 0.073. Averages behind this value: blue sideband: 6.75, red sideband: 6.49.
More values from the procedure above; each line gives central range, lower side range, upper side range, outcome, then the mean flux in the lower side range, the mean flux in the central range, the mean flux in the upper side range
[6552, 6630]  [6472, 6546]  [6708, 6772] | 0.029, 6.61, 6.43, 6.58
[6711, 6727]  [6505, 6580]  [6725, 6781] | -0.025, 6.35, 6.61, 6.48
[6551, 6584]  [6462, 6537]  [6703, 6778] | 0.086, 6.64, 6.11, 6.54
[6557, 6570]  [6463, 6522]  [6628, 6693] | 0.208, 6.65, 5.47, 6.59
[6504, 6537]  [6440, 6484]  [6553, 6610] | 0.001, 6.82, 6.57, 6.32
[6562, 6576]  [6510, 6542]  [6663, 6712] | 0.178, 6.56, 5.56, 6.51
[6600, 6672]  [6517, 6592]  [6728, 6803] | -0.041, 6.36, 6.66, 6.49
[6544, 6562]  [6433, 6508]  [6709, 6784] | 0.035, 6.77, 6.48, 6.52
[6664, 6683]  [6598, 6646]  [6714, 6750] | 0.035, 6.66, 6.45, 6.65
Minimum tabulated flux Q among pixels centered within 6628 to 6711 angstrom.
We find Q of 5.71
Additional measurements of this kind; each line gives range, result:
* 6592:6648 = 5.722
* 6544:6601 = 2.964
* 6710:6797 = 5.546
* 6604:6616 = 5.929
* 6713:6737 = 6.136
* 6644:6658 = 5.933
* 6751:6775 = 5.583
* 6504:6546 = 5.496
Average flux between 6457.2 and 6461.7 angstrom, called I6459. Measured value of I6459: 6.56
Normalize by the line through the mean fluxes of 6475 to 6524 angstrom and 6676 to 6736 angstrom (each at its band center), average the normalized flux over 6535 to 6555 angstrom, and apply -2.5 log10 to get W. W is 0.01 mag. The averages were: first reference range 6.64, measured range 6.57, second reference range 6.63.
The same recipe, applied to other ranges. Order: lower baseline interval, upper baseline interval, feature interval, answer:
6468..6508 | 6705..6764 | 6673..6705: 0.02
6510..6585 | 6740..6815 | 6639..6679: -0.05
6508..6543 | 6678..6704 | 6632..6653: -0.02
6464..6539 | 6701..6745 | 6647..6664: -0.02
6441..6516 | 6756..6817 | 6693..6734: -0.03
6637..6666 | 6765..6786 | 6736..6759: 0.01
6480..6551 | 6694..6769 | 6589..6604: -0.02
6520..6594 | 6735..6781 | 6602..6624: -0.05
